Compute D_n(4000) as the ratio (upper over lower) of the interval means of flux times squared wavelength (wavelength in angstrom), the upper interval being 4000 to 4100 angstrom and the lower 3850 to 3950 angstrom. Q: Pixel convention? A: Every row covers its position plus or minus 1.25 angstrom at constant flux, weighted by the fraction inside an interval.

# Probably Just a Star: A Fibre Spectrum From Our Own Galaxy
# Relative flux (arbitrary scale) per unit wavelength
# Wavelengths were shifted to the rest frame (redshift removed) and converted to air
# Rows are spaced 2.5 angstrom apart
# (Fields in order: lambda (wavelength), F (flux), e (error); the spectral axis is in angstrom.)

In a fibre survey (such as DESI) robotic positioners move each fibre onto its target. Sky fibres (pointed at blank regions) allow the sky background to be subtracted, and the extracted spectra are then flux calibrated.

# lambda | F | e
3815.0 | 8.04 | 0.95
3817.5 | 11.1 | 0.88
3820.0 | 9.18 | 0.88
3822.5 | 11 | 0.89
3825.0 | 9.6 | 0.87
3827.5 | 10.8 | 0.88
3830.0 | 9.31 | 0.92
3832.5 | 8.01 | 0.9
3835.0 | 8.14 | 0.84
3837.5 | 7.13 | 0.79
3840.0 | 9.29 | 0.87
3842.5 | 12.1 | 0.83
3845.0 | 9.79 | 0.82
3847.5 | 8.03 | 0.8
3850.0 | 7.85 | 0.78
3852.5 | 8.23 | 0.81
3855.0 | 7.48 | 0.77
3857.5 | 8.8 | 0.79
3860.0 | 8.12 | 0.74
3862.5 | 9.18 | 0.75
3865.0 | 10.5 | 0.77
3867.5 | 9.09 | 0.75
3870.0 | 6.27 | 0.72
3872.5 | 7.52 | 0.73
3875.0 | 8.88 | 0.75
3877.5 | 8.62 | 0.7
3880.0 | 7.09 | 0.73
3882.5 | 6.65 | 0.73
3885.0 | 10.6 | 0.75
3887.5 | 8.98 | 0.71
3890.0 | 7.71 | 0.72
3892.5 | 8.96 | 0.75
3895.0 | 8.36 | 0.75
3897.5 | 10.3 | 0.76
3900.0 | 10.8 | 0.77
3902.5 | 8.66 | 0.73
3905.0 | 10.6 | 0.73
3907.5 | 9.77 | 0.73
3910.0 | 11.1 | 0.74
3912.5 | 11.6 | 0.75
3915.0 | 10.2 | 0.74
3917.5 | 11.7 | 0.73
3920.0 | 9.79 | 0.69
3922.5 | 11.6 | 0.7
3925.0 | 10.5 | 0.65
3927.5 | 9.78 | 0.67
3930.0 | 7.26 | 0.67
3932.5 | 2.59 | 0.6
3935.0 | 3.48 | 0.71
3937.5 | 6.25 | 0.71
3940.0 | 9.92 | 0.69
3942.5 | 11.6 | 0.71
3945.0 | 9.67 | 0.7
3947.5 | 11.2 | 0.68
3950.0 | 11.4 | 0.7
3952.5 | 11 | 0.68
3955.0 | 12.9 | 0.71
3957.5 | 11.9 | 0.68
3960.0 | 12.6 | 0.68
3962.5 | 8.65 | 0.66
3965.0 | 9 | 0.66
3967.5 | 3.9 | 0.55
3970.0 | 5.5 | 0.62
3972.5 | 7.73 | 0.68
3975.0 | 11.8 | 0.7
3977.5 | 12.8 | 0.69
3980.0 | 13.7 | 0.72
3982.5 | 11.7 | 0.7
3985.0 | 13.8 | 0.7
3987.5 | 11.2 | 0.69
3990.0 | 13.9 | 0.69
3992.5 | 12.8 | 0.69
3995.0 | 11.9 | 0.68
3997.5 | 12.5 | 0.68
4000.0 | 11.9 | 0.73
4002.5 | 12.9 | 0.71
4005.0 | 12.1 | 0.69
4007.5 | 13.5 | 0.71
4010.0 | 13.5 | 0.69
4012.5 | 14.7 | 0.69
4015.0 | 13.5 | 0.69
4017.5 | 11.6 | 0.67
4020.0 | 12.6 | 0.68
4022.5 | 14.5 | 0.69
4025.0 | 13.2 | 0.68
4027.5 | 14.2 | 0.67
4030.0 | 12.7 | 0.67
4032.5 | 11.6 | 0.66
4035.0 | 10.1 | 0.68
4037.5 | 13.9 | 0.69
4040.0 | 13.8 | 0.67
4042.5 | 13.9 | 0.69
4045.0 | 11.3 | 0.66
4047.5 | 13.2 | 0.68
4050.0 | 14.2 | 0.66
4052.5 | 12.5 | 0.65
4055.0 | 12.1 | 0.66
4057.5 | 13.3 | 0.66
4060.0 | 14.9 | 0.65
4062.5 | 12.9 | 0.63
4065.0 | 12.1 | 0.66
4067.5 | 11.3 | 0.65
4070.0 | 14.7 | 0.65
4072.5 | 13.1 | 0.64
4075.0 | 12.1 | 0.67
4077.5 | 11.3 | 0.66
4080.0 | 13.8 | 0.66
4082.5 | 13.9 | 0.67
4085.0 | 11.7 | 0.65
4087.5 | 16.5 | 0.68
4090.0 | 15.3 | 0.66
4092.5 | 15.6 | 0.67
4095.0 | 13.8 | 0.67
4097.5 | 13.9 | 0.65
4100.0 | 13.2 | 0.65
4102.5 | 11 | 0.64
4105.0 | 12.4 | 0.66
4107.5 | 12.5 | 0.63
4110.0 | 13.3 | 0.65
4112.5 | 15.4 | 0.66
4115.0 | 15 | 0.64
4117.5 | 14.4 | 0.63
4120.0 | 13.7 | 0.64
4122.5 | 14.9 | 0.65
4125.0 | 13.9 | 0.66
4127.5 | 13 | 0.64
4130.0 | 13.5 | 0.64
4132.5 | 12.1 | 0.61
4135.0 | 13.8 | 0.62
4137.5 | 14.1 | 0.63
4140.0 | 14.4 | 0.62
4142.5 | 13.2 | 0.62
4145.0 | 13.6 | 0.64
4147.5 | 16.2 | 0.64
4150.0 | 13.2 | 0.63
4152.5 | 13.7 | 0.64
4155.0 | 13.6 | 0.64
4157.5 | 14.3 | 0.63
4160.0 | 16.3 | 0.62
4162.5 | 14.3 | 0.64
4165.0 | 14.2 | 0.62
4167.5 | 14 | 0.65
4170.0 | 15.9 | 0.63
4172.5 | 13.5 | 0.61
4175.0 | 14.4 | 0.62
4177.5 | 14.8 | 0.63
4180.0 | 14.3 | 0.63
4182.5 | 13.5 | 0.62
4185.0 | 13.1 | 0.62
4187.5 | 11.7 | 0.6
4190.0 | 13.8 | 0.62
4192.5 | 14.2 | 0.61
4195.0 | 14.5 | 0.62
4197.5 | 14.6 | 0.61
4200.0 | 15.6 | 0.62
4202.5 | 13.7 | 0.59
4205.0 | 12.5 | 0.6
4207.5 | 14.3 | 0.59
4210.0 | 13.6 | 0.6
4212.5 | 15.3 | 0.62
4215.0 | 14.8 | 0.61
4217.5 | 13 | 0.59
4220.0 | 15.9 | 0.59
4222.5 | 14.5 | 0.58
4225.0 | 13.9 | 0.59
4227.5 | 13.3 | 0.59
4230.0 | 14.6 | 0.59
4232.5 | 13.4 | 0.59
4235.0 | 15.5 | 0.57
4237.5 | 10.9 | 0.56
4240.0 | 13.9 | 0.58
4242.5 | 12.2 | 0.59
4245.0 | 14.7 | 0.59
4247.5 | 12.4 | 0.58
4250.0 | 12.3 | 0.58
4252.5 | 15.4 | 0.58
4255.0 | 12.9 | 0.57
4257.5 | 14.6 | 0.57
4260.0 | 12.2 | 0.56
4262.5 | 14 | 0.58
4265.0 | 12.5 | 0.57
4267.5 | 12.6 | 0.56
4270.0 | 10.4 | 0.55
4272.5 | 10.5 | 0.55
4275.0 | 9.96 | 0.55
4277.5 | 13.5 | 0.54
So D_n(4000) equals 1.6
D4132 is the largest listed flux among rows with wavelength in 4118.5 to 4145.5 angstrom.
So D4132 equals 14.9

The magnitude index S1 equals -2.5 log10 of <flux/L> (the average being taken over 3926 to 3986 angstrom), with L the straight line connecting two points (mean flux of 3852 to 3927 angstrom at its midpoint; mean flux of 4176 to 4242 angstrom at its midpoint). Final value 0.08 mag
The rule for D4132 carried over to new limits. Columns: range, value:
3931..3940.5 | 9.92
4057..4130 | 16.5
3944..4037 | 14.7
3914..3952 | 11.7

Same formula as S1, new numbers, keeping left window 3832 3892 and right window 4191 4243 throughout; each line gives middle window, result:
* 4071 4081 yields -0.07 mag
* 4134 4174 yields -0.10 mag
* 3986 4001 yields -0.17 mag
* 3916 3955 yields 0.04 mag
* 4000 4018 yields -0.21 mag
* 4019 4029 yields -0.23 mag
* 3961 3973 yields 0.40 mag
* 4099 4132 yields -0.09 mag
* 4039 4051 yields -0.17 mag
